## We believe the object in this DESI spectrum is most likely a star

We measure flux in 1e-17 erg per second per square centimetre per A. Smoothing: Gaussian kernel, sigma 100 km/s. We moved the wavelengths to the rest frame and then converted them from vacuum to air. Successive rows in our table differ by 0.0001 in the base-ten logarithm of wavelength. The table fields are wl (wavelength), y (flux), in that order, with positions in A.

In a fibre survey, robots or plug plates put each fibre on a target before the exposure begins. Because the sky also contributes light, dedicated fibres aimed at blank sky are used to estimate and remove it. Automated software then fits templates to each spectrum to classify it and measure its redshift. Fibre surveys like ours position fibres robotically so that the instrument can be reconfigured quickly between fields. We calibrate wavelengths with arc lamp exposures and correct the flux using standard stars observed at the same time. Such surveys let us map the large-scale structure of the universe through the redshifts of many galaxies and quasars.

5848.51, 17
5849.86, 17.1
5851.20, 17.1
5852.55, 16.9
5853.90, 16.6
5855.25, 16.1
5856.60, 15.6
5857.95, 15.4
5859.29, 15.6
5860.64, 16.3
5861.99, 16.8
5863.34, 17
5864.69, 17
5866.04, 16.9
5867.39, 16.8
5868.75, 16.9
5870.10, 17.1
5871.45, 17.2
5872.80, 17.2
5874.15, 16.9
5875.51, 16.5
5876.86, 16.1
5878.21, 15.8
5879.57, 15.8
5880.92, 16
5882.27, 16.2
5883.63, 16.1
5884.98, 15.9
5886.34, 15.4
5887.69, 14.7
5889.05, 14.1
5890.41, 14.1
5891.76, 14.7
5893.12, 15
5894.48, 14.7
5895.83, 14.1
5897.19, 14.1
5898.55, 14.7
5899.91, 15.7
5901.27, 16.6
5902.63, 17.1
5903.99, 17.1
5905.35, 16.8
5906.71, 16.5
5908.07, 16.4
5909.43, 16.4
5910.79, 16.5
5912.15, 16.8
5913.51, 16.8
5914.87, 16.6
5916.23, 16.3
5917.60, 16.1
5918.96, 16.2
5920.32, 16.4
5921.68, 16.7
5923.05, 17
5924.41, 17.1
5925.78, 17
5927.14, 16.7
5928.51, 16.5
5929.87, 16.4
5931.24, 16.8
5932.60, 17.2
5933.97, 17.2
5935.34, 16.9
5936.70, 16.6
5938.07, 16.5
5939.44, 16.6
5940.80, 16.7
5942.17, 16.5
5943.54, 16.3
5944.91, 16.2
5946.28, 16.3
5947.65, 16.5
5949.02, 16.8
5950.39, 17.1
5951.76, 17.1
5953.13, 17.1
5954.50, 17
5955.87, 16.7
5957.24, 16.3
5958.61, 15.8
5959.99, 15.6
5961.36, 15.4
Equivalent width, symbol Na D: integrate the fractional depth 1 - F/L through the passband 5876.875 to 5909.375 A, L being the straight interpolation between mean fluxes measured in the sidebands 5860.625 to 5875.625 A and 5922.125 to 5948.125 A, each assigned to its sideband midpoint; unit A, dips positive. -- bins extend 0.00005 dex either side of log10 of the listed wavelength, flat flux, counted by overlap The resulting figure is 2.4 A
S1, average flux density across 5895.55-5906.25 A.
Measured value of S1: 15.8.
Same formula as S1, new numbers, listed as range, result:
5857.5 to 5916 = 16.1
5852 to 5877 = 16.6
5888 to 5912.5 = 15.6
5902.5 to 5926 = 16.6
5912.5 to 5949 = 16.6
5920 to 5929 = 16.8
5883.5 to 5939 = 16.1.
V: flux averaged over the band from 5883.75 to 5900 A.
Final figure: 14.8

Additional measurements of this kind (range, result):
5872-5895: 15.6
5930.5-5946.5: 16.7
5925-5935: 16.8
